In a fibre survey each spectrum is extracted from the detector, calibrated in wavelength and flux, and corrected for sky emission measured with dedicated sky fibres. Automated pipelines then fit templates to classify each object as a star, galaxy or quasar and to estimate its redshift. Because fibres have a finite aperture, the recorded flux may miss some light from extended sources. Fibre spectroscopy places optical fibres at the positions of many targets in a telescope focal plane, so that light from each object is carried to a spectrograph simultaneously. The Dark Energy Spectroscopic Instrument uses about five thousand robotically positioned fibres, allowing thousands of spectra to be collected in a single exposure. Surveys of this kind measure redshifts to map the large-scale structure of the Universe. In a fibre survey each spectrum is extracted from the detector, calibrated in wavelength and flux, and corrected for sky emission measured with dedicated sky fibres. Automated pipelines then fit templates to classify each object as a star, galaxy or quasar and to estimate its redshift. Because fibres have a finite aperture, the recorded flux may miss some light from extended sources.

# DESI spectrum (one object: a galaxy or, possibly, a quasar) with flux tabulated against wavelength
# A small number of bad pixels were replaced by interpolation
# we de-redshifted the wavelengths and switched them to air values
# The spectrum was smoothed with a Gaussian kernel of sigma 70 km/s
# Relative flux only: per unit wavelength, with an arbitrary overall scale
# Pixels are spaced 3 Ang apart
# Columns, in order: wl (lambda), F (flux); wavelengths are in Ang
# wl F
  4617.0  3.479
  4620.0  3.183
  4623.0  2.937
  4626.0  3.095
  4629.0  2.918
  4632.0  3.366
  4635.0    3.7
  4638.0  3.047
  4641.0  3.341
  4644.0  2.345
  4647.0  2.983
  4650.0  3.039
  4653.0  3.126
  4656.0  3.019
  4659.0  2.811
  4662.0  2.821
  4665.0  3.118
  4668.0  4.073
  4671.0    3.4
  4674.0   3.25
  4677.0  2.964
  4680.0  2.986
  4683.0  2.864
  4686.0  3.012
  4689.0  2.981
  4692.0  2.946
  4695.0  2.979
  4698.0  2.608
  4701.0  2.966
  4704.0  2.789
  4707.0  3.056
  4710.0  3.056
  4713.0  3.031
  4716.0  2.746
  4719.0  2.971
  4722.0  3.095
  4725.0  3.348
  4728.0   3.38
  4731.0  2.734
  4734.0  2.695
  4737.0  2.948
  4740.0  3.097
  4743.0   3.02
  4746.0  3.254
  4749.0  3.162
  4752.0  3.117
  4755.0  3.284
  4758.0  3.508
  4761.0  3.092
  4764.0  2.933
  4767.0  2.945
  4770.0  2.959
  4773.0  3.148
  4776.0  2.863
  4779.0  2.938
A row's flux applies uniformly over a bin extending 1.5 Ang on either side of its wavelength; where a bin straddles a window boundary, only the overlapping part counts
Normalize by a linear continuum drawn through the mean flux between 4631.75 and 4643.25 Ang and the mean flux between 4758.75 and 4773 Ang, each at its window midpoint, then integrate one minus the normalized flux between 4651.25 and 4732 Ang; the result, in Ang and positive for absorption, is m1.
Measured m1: 3.5 Ang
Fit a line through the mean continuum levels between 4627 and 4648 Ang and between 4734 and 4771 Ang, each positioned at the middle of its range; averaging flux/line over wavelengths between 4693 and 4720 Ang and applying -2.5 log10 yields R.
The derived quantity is 0.07 mag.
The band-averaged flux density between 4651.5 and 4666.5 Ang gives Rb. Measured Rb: 2.98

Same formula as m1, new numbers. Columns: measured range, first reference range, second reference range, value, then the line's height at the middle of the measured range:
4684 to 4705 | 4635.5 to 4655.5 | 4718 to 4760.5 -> 1.2 Ang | 3.07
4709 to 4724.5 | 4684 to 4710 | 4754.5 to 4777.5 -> -0.2 Ang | 2.97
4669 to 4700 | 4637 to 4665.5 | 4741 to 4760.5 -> 0.3 Ang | 3.04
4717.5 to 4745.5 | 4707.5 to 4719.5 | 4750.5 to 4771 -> -0.2 Ang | 3.02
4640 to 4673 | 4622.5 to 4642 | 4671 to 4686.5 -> 0.3 Ang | 3.13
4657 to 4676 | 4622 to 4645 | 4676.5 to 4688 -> -1.4 Ang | 3.01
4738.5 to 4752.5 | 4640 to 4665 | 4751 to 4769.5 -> -0.1 Ang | 3.11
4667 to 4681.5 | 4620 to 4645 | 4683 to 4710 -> -1.5 Ang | 2.99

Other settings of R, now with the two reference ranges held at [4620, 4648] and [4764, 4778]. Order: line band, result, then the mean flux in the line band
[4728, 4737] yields 0.05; 2.86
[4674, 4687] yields 0.02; 2.99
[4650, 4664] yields 0.04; 2.96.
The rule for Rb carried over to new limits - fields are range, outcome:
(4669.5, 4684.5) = 3.09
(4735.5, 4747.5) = 3.08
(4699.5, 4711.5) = 2.97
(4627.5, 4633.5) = 3.14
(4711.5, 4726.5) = 3.04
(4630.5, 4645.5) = 3.16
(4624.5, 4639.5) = 3.23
